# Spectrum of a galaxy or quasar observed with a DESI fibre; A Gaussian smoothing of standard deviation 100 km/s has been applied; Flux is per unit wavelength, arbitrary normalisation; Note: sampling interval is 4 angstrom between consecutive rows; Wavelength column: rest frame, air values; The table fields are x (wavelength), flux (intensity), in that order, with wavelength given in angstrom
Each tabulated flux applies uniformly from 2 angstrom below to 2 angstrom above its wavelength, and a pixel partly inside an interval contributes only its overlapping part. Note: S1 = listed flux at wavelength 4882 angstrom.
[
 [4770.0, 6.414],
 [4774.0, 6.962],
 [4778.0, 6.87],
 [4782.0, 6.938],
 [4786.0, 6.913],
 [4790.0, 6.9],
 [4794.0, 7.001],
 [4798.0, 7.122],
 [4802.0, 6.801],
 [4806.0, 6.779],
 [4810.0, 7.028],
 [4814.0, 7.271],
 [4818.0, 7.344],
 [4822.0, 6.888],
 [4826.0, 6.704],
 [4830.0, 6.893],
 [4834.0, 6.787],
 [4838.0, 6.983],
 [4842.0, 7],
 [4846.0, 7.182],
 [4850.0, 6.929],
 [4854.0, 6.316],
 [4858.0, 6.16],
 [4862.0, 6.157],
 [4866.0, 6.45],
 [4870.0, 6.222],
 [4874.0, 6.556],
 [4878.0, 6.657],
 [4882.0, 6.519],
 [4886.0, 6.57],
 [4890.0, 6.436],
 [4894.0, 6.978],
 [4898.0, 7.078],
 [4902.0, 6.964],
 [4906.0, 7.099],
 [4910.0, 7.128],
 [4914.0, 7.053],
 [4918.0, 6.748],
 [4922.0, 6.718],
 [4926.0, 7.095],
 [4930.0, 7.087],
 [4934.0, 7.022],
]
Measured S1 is 6.519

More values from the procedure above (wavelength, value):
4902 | 6.964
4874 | 6.556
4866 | 6.45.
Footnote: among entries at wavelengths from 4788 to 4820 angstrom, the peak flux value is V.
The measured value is 7.344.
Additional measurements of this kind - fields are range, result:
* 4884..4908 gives 7.099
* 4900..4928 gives 7.128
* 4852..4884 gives 6.657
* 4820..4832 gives 6.893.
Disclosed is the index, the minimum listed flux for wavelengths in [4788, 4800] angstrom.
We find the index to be 6.9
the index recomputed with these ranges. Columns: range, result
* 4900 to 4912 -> 6.964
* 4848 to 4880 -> 6.157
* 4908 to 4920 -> 6.748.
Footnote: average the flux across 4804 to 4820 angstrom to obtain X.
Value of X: 7.11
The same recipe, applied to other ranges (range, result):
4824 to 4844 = 6.87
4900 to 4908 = 7.03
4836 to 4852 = 7.02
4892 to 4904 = 7.01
